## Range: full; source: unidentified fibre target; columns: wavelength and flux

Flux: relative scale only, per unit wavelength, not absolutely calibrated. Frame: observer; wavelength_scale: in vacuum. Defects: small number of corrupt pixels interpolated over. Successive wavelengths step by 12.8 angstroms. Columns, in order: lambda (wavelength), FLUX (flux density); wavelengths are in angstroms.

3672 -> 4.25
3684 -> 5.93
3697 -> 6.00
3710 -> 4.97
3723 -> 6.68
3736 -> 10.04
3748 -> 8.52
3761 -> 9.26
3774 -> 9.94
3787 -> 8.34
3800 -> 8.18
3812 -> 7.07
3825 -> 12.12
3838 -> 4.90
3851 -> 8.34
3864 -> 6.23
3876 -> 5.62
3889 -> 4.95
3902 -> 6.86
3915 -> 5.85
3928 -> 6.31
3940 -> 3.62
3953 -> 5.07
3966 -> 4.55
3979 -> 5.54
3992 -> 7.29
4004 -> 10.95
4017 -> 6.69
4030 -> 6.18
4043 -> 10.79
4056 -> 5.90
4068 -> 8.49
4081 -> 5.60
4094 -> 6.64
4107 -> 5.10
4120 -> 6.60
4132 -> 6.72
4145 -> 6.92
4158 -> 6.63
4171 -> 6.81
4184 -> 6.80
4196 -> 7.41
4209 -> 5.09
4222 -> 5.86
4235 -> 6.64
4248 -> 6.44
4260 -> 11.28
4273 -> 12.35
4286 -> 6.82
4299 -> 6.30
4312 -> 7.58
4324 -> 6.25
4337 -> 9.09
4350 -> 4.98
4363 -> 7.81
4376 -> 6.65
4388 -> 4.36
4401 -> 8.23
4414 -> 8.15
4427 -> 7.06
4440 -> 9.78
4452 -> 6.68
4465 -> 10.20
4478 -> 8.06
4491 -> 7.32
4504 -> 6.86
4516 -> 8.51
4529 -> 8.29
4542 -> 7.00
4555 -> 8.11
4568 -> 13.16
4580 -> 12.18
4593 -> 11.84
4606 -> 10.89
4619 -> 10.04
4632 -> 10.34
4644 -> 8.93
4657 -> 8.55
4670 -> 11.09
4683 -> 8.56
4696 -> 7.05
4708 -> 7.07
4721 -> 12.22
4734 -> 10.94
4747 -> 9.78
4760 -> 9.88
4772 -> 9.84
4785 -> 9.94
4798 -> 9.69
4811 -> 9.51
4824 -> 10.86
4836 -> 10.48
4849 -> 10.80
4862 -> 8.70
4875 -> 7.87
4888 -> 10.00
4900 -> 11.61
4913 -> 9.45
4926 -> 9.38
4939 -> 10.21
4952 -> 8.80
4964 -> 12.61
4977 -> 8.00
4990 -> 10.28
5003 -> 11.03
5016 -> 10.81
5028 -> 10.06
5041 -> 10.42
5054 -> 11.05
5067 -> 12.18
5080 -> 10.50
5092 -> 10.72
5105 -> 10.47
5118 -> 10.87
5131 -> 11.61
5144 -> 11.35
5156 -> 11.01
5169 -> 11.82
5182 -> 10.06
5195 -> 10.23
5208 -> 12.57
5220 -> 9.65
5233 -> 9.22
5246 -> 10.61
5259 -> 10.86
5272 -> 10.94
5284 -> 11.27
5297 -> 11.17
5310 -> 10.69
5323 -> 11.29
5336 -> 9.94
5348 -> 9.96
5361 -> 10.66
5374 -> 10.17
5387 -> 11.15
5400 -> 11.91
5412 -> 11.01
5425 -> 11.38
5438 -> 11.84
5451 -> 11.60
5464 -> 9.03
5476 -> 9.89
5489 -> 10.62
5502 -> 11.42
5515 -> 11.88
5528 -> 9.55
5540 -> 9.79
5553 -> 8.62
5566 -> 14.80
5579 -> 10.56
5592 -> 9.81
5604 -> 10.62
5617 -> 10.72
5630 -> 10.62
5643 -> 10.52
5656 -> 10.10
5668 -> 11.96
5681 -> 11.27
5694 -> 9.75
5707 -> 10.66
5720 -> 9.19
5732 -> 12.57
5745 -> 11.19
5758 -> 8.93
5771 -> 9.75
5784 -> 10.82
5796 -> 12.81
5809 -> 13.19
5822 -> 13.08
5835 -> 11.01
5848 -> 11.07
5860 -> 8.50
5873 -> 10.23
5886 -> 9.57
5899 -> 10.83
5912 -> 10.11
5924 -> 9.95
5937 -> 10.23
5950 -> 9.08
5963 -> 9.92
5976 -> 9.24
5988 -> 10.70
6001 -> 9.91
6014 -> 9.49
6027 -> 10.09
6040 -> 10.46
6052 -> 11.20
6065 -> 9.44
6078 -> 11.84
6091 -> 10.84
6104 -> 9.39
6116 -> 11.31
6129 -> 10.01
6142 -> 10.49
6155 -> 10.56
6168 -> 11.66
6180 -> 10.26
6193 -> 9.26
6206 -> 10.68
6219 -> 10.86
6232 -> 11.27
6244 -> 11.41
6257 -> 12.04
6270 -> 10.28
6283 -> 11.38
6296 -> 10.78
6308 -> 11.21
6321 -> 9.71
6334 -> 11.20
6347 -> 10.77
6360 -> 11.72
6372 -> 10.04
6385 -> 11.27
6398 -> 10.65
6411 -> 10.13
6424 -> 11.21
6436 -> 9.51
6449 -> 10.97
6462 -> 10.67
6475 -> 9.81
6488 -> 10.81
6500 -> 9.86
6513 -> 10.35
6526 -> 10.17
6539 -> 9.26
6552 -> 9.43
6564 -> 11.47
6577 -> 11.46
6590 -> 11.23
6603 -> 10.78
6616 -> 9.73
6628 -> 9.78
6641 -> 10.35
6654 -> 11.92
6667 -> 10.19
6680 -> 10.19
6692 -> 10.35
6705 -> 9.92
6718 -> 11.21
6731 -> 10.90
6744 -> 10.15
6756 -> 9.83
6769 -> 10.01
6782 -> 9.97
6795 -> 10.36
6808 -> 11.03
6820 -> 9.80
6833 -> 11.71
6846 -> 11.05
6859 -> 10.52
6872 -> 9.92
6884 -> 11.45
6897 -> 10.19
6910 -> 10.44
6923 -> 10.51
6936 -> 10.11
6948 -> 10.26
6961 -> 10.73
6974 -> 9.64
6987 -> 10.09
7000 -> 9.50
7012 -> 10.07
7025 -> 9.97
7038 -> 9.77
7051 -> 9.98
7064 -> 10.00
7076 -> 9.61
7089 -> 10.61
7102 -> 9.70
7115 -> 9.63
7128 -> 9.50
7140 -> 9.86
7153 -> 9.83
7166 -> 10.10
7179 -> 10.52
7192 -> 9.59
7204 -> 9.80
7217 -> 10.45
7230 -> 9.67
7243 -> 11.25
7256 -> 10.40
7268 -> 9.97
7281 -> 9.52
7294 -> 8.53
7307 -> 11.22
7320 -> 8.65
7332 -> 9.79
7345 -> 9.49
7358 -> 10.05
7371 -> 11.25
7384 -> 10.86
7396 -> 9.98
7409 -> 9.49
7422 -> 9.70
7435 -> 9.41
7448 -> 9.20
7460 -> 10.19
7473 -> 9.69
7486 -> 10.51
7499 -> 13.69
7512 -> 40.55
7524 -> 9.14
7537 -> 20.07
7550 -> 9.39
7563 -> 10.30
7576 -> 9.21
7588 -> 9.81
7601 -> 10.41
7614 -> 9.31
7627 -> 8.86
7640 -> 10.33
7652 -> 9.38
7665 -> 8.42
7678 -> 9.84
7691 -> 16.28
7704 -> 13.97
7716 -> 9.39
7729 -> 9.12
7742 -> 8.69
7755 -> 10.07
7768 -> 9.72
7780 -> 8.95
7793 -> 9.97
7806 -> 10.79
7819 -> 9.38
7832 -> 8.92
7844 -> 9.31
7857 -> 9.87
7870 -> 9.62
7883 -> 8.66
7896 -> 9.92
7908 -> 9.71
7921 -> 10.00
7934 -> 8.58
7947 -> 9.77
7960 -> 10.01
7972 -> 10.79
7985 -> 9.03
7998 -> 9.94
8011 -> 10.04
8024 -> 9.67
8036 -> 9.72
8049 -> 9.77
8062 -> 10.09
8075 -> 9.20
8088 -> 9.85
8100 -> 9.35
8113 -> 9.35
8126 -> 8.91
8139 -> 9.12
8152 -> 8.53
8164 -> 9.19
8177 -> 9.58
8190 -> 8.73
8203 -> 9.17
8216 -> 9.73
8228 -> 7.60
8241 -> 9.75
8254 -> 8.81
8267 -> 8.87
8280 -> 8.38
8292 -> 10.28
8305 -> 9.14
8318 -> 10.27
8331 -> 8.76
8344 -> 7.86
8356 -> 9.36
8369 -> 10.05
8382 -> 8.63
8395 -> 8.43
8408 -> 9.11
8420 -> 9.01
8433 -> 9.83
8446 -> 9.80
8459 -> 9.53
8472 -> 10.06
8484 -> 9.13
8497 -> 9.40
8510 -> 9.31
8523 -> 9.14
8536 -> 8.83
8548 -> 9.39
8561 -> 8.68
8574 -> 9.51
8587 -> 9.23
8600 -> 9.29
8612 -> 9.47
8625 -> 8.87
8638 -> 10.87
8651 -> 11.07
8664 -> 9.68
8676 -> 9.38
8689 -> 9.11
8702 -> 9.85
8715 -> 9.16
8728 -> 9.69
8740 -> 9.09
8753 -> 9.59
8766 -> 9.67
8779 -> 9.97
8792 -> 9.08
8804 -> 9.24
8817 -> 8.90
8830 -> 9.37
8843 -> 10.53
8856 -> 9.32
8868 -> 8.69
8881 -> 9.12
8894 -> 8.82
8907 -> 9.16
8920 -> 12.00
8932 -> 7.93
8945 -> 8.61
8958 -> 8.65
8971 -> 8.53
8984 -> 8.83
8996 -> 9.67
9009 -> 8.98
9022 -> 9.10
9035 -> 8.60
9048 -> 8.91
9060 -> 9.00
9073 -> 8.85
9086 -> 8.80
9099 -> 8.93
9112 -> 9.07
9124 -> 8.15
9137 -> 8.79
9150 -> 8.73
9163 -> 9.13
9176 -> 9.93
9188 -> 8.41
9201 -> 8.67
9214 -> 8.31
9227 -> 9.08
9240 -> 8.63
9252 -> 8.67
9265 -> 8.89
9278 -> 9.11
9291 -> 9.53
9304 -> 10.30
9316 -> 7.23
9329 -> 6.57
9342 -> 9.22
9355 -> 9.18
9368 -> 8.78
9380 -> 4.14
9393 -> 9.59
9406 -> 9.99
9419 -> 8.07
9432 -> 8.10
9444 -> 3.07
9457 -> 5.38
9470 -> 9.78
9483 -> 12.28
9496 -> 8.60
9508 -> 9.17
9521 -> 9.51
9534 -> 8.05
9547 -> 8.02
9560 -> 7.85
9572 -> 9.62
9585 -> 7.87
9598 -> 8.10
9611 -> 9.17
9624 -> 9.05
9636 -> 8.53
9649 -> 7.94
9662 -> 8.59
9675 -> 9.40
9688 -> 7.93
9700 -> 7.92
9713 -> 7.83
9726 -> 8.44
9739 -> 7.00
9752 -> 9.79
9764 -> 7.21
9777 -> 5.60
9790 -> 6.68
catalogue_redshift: 0.14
